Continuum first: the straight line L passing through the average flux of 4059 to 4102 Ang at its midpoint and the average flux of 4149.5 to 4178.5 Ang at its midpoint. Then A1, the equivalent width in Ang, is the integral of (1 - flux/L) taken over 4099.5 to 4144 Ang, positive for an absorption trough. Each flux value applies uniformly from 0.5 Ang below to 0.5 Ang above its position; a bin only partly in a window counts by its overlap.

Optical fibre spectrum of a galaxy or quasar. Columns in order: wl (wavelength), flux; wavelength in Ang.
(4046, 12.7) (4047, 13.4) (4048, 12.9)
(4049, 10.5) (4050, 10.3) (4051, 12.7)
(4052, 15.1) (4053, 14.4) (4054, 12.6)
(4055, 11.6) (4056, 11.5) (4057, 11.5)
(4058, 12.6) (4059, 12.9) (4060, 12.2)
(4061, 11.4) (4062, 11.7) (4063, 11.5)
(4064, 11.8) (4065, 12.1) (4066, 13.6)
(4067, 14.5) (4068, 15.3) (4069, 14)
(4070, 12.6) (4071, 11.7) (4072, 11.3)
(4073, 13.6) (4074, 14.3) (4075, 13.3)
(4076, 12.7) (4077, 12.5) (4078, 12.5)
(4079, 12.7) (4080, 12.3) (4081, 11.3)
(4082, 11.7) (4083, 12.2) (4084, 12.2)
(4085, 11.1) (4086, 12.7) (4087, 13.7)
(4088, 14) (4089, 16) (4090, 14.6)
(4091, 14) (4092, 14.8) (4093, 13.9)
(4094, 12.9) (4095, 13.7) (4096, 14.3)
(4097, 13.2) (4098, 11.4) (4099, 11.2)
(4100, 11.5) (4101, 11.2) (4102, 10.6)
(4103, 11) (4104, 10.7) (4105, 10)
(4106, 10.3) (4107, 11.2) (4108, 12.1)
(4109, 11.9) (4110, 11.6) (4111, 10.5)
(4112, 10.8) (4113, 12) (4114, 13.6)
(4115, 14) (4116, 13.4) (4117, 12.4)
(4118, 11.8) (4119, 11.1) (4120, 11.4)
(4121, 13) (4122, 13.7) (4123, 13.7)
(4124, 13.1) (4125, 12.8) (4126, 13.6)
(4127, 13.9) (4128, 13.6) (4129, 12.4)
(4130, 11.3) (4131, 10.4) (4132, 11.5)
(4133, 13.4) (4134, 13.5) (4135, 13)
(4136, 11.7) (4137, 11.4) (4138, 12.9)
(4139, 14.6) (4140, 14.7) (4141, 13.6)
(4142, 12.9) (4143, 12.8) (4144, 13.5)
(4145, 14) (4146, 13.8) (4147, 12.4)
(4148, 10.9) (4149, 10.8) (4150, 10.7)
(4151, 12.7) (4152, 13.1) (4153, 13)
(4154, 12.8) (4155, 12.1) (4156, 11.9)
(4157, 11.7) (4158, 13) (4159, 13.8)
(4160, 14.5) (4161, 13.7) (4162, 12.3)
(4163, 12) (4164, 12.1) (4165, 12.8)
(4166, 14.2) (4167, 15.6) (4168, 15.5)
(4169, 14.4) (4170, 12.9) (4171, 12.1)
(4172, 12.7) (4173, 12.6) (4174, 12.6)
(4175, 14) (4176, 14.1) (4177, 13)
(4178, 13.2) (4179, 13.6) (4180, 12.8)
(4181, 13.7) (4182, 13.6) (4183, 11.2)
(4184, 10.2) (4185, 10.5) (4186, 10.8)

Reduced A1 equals 2.2 Ang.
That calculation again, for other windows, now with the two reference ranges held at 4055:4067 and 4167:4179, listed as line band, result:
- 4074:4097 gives -1.3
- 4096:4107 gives 1.2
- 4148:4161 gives 0.8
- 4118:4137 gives 0.6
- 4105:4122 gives 1.1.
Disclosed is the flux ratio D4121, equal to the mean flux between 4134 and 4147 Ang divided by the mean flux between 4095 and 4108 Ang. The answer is 1.1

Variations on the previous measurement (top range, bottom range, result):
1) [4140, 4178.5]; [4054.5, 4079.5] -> 1.03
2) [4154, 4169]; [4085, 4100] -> 0.99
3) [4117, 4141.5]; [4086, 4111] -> 1.02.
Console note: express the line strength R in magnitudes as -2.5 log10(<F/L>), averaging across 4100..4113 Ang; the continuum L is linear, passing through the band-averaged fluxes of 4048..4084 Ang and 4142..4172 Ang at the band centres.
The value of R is 0.15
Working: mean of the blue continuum 12.5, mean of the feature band 11.1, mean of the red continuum 12.9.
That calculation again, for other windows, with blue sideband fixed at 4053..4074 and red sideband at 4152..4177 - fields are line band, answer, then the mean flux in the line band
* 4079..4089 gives 0.01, 12.6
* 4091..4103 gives 0.02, 12.6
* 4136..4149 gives 0.01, 13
